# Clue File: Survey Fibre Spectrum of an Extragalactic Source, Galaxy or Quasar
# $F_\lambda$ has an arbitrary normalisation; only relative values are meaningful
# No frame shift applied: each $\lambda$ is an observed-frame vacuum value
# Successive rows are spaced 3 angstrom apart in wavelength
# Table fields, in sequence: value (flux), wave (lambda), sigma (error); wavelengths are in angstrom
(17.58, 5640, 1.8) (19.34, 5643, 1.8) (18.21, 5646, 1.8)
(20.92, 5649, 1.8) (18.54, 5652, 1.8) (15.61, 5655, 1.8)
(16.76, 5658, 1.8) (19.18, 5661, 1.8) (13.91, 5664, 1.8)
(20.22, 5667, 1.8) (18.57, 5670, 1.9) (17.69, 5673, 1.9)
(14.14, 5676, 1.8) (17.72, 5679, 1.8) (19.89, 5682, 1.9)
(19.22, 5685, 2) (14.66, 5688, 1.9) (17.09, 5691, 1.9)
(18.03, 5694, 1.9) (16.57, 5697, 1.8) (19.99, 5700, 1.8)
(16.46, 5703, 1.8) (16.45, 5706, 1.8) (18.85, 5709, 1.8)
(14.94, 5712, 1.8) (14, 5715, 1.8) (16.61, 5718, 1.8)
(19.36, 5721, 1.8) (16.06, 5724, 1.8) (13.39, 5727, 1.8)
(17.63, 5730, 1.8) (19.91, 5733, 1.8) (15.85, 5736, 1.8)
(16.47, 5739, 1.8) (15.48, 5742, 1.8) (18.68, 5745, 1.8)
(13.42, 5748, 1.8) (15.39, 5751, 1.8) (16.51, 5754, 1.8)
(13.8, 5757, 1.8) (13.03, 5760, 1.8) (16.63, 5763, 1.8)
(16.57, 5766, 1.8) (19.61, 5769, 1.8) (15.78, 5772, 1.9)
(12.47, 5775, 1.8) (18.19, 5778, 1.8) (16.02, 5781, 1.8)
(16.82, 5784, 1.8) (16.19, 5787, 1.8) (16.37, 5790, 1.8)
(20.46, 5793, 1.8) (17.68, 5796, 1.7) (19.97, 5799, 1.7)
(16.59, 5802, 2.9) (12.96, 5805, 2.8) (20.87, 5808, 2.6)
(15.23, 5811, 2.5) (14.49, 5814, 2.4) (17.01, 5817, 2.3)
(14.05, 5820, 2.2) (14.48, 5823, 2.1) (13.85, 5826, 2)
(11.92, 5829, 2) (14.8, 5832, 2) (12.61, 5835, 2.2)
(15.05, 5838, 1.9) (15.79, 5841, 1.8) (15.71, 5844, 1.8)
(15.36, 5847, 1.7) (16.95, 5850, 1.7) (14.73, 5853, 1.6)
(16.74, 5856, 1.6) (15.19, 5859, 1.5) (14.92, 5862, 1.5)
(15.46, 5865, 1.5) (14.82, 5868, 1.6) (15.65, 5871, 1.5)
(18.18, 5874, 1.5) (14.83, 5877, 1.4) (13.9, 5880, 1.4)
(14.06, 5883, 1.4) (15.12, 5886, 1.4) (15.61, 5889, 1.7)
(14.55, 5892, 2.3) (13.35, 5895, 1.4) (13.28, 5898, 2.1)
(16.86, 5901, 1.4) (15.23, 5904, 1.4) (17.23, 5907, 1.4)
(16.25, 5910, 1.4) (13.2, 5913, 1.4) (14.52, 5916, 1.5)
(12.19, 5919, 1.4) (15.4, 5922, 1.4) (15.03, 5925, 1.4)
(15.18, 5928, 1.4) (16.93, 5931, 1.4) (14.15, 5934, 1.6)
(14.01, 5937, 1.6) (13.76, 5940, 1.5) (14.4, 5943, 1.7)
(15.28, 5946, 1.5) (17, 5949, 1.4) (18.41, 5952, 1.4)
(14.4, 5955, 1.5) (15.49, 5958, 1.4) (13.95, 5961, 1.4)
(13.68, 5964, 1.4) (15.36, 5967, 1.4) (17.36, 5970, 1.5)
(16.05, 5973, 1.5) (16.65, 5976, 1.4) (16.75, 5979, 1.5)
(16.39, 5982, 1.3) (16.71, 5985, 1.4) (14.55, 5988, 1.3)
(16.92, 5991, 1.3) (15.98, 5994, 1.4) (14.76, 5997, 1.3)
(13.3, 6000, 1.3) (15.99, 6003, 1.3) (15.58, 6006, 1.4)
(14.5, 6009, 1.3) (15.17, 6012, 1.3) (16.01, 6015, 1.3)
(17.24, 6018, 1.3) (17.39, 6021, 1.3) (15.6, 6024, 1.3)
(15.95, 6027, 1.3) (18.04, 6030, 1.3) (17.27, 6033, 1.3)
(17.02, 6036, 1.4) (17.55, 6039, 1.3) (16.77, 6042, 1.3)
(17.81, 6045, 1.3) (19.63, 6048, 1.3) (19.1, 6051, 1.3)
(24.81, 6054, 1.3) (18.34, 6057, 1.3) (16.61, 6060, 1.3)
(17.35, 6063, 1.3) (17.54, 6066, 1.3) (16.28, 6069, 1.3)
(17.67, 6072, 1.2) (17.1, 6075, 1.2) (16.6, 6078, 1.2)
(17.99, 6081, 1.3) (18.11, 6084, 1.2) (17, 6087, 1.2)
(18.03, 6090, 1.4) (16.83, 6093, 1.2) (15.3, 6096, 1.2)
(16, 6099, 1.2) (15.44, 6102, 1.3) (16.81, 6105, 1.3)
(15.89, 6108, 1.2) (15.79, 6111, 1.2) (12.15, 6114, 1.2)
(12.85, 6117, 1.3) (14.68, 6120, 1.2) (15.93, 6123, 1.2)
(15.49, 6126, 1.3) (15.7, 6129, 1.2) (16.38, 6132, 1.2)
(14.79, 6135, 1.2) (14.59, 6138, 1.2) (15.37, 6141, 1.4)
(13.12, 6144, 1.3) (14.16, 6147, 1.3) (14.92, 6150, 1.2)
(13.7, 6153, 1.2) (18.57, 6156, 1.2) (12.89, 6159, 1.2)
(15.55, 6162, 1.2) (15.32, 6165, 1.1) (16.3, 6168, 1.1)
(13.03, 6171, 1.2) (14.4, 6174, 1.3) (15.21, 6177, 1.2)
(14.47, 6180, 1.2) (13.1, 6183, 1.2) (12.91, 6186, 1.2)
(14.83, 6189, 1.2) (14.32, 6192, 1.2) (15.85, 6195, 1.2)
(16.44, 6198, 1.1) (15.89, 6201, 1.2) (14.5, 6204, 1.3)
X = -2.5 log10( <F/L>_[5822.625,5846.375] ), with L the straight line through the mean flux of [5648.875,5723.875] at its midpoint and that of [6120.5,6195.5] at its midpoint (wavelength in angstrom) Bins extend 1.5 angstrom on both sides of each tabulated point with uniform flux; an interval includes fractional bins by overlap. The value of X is 0.16 mag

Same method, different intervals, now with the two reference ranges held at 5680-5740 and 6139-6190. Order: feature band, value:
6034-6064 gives -0.212 mag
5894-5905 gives 0.093 mag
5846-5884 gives 0.052 mag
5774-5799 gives -0.026 mag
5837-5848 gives 0.058 mag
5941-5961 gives 0.008 mag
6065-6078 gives -0.134 mag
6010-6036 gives -0.083 mag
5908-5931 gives 0.083 mag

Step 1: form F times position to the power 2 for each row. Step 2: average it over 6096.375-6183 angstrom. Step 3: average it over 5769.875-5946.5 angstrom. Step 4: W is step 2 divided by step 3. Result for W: 1.07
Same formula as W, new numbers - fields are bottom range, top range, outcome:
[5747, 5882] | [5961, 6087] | 1.15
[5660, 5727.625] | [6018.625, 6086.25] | 1.17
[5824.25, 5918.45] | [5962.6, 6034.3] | 1.11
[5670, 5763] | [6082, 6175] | 1.06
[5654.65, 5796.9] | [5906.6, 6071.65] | 1.06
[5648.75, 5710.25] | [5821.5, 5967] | 0.92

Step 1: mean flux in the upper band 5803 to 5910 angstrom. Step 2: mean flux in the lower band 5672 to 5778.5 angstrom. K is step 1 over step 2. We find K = 0.92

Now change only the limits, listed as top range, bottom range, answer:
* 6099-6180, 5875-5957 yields 1.00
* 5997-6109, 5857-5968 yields 1.13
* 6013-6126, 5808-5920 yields 1.12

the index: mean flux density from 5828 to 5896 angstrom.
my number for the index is 15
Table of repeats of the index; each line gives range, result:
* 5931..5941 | 14.4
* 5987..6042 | 16.1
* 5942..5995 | 15.9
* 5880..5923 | 14.7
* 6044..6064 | 19.2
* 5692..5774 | 16.5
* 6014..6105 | 17.4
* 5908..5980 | 15.2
